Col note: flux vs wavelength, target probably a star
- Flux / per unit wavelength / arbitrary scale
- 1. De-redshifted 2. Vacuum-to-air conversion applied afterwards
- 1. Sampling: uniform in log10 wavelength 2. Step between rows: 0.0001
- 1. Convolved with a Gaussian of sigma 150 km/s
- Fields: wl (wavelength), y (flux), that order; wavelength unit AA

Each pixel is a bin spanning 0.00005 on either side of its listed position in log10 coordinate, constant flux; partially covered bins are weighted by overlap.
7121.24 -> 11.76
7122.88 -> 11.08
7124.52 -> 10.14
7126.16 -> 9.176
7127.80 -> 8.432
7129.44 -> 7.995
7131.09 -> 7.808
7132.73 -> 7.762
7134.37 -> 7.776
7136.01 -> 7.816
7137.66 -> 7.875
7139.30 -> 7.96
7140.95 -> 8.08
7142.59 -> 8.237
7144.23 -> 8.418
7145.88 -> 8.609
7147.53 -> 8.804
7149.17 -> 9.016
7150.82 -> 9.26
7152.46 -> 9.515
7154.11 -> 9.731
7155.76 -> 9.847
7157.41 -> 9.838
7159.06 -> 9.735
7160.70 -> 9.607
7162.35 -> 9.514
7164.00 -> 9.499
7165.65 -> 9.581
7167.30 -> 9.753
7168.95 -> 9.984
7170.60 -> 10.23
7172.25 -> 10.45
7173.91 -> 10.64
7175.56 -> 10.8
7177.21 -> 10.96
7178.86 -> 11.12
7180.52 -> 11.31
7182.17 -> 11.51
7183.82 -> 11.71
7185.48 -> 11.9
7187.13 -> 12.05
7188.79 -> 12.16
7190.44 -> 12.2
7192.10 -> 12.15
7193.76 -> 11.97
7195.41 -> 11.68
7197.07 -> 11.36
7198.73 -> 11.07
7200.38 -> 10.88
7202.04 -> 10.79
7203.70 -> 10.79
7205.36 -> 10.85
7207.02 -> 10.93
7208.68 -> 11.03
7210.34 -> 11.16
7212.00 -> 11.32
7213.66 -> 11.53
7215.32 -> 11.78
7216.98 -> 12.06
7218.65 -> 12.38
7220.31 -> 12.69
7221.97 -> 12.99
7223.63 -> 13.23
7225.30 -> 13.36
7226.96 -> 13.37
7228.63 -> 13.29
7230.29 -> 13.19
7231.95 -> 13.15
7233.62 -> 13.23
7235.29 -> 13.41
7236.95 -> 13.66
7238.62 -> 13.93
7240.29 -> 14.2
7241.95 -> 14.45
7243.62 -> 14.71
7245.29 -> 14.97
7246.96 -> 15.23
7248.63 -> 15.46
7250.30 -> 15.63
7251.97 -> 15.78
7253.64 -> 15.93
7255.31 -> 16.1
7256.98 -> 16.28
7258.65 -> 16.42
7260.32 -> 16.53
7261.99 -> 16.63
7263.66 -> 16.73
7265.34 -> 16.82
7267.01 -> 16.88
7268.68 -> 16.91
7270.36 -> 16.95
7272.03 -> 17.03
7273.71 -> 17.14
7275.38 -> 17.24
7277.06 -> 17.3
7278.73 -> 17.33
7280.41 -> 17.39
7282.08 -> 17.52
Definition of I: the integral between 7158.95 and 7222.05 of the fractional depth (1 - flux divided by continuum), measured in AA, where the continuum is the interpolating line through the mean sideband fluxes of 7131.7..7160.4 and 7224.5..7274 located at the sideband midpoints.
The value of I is 1.96 AA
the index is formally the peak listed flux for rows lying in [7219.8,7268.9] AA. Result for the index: 16.91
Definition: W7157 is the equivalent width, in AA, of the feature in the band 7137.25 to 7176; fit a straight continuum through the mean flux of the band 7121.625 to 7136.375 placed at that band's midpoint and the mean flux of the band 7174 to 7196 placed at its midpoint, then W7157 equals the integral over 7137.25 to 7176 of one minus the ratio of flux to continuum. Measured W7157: 3.1 AA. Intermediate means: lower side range 8.78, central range 9.38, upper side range 11.6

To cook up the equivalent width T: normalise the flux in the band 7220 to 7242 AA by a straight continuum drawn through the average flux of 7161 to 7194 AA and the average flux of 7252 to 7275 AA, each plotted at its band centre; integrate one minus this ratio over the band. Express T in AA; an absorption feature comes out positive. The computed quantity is 1.6 AA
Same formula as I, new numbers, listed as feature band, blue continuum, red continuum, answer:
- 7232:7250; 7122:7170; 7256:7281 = 1.0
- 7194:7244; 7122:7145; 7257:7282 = 5.2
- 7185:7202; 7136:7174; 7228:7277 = 0.0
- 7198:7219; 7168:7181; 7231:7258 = 2.3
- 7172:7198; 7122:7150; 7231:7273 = -0.1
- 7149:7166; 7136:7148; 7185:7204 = -0.7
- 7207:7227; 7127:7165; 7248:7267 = 2.1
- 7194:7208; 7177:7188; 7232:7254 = 1.5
